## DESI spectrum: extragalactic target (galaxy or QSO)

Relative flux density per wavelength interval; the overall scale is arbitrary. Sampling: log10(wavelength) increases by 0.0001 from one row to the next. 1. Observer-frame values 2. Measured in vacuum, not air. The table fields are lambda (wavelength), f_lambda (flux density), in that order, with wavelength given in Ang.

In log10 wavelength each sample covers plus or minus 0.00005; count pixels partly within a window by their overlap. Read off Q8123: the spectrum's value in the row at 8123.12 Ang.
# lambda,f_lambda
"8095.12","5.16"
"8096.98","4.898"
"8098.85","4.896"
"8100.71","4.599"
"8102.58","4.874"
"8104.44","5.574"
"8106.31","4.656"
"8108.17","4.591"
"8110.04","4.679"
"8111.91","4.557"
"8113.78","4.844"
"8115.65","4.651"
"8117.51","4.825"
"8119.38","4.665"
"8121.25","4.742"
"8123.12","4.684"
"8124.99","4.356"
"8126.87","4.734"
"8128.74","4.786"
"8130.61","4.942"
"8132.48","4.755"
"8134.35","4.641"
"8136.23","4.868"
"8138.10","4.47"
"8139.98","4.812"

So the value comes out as 4.684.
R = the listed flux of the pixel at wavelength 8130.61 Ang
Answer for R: 4.942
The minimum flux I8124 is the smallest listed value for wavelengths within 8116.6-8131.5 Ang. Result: 4.356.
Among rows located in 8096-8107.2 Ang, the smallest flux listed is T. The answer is 4.599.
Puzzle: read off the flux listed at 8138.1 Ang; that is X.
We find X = 4.47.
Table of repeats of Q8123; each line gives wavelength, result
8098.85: 4.896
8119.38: 4.665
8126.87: 4.734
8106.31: 4.656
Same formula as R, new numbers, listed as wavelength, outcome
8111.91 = 4.557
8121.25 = 4.742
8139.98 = 4.812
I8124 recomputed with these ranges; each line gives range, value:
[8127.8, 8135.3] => 4.641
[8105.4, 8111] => 4.591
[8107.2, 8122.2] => 4.557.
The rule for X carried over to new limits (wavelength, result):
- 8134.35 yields 4.641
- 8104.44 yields 5.574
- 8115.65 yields 4.651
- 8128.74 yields 4.786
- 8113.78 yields 4.844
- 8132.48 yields 4.755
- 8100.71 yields 4.599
